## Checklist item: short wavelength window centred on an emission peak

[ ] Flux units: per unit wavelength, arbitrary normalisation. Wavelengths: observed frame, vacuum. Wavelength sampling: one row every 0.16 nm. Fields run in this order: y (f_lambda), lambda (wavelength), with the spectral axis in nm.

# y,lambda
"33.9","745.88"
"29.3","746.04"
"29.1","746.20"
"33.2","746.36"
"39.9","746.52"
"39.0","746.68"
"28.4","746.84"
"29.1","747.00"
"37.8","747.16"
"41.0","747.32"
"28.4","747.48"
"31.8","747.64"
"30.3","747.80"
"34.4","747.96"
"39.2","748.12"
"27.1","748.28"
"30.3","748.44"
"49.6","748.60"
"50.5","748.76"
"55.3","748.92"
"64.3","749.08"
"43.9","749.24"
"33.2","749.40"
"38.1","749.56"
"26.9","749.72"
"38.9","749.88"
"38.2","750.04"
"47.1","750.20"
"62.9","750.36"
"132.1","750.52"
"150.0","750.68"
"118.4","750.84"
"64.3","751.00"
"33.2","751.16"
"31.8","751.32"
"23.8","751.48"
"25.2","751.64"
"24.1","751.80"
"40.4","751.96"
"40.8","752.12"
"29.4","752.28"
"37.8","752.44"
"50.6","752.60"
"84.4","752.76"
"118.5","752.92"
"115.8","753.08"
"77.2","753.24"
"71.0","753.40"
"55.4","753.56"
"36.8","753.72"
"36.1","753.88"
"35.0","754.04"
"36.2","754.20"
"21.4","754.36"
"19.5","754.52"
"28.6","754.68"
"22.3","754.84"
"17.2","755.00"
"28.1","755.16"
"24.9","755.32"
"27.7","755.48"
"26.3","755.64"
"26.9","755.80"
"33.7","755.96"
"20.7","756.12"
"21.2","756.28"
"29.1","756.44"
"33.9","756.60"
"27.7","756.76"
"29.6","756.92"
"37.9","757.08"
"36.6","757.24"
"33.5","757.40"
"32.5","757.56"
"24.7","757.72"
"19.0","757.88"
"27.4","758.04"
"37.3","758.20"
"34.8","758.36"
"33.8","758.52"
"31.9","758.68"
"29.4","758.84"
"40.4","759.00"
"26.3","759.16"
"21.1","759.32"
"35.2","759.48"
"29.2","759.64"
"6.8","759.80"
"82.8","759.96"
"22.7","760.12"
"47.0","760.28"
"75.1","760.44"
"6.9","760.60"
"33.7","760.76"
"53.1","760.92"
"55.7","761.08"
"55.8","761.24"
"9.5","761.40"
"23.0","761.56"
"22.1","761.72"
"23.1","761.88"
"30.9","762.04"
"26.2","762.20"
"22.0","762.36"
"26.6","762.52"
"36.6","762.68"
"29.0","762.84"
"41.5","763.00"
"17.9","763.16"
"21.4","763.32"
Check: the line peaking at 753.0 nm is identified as [N II] 6583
